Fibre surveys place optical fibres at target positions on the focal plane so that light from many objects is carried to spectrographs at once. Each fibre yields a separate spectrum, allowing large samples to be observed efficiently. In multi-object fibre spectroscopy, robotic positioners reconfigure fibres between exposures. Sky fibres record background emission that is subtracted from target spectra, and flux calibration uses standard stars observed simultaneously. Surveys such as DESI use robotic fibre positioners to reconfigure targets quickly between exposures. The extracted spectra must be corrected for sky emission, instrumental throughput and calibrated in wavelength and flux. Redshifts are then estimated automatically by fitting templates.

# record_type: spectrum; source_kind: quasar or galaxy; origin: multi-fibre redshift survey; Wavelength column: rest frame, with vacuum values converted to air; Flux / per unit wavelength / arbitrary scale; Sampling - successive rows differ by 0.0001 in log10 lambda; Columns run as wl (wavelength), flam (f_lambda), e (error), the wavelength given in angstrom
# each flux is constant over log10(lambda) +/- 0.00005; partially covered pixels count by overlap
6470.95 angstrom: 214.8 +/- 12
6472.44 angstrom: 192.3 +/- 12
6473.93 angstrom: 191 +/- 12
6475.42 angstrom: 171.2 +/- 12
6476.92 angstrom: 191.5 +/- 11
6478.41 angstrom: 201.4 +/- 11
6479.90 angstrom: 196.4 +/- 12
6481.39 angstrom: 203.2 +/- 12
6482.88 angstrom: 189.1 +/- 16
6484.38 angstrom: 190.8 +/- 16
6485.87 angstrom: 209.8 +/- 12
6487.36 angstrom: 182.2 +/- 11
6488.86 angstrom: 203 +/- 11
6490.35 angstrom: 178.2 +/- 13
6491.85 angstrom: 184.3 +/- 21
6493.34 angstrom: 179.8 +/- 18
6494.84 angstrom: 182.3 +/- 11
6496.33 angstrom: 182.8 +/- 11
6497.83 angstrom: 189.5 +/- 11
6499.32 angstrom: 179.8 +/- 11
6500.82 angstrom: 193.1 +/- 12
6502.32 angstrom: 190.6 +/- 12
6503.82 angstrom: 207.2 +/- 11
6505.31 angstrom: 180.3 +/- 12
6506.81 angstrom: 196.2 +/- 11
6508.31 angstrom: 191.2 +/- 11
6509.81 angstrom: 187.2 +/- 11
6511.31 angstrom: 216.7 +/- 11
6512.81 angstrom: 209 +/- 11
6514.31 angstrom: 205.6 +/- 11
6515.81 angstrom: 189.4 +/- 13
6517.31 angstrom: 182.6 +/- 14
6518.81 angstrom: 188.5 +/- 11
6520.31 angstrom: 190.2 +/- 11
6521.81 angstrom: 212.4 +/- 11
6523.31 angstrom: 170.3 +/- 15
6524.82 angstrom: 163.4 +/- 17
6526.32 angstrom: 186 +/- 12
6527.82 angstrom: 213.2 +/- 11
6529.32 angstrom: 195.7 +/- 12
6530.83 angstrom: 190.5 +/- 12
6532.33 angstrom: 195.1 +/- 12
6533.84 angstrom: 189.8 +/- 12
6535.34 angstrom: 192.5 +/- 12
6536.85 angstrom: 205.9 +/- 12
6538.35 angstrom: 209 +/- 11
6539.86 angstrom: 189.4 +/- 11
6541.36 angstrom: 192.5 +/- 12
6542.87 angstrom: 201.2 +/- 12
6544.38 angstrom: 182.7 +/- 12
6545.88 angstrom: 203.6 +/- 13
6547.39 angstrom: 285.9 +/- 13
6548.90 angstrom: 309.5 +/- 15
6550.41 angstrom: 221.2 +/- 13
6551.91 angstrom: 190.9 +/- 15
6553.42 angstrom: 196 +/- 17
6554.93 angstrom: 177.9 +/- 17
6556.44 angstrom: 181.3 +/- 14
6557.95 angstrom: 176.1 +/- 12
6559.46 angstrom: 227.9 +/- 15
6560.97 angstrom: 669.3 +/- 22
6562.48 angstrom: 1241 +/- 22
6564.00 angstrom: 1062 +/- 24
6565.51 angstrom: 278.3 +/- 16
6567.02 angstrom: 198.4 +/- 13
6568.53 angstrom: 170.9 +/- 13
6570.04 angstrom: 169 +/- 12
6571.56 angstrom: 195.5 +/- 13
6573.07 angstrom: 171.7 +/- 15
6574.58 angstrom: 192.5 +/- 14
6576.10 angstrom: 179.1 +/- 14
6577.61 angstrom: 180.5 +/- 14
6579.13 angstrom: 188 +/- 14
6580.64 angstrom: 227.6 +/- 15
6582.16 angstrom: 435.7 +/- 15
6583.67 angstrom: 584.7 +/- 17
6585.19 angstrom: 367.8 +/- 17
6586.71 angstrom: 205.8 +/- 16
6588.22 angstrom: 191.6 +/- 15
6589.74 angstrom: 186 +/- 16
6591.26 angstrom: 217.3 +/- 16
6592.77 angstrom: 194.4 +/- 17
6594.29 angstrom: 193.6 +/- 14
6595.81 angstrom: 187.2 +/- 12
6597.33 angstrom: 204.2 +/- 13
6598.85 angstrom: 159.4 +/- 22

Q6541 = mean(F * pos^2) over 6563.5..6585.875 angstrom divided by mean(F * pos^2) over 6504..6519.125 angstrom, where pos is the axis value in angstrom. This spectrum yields 1.55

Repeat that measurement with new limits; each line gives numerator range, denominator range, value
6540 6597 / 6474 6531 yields 1.52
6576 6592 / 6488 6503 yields 1.51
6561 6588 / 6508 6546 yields 1.88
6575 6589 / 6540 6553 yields 1.29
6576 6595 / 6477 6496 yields 1.40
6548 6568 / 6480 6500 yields 2.11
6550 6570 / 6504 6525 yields 2.00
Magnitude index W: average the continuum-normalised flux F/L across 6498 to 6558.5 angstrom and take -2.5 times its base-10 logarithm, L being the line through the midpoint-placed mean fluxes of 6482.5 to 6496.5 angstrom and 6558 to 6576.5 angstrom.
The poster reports 0.39 mag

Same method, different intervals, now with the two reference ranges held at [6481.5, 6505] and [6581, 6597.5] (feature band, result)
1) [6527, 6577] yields -0.14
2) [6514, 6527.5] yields 0.14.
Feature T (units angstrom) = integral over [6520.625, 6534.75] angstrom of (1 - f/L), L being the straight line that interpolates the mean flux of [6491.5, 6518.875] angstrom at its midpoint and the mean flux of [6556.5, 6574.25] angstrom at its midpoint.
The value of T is 4.1 angstrom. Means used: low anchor 192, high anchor 400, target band 191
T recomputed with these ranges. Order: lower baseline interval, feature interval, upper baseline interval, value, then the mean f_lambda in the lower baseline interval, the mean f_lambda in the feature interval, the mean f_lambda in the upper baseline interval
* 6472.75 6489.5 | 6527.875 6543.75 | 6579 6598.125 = 2.2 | 193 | 197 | 262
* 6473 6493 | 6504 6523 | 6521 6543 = -0.3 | 191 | 196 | 194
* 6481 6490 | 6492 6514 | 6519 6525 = -0.1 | 195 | 192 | 186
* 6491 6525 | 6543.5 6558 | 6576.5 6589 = 2.0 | 190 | 214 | 294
